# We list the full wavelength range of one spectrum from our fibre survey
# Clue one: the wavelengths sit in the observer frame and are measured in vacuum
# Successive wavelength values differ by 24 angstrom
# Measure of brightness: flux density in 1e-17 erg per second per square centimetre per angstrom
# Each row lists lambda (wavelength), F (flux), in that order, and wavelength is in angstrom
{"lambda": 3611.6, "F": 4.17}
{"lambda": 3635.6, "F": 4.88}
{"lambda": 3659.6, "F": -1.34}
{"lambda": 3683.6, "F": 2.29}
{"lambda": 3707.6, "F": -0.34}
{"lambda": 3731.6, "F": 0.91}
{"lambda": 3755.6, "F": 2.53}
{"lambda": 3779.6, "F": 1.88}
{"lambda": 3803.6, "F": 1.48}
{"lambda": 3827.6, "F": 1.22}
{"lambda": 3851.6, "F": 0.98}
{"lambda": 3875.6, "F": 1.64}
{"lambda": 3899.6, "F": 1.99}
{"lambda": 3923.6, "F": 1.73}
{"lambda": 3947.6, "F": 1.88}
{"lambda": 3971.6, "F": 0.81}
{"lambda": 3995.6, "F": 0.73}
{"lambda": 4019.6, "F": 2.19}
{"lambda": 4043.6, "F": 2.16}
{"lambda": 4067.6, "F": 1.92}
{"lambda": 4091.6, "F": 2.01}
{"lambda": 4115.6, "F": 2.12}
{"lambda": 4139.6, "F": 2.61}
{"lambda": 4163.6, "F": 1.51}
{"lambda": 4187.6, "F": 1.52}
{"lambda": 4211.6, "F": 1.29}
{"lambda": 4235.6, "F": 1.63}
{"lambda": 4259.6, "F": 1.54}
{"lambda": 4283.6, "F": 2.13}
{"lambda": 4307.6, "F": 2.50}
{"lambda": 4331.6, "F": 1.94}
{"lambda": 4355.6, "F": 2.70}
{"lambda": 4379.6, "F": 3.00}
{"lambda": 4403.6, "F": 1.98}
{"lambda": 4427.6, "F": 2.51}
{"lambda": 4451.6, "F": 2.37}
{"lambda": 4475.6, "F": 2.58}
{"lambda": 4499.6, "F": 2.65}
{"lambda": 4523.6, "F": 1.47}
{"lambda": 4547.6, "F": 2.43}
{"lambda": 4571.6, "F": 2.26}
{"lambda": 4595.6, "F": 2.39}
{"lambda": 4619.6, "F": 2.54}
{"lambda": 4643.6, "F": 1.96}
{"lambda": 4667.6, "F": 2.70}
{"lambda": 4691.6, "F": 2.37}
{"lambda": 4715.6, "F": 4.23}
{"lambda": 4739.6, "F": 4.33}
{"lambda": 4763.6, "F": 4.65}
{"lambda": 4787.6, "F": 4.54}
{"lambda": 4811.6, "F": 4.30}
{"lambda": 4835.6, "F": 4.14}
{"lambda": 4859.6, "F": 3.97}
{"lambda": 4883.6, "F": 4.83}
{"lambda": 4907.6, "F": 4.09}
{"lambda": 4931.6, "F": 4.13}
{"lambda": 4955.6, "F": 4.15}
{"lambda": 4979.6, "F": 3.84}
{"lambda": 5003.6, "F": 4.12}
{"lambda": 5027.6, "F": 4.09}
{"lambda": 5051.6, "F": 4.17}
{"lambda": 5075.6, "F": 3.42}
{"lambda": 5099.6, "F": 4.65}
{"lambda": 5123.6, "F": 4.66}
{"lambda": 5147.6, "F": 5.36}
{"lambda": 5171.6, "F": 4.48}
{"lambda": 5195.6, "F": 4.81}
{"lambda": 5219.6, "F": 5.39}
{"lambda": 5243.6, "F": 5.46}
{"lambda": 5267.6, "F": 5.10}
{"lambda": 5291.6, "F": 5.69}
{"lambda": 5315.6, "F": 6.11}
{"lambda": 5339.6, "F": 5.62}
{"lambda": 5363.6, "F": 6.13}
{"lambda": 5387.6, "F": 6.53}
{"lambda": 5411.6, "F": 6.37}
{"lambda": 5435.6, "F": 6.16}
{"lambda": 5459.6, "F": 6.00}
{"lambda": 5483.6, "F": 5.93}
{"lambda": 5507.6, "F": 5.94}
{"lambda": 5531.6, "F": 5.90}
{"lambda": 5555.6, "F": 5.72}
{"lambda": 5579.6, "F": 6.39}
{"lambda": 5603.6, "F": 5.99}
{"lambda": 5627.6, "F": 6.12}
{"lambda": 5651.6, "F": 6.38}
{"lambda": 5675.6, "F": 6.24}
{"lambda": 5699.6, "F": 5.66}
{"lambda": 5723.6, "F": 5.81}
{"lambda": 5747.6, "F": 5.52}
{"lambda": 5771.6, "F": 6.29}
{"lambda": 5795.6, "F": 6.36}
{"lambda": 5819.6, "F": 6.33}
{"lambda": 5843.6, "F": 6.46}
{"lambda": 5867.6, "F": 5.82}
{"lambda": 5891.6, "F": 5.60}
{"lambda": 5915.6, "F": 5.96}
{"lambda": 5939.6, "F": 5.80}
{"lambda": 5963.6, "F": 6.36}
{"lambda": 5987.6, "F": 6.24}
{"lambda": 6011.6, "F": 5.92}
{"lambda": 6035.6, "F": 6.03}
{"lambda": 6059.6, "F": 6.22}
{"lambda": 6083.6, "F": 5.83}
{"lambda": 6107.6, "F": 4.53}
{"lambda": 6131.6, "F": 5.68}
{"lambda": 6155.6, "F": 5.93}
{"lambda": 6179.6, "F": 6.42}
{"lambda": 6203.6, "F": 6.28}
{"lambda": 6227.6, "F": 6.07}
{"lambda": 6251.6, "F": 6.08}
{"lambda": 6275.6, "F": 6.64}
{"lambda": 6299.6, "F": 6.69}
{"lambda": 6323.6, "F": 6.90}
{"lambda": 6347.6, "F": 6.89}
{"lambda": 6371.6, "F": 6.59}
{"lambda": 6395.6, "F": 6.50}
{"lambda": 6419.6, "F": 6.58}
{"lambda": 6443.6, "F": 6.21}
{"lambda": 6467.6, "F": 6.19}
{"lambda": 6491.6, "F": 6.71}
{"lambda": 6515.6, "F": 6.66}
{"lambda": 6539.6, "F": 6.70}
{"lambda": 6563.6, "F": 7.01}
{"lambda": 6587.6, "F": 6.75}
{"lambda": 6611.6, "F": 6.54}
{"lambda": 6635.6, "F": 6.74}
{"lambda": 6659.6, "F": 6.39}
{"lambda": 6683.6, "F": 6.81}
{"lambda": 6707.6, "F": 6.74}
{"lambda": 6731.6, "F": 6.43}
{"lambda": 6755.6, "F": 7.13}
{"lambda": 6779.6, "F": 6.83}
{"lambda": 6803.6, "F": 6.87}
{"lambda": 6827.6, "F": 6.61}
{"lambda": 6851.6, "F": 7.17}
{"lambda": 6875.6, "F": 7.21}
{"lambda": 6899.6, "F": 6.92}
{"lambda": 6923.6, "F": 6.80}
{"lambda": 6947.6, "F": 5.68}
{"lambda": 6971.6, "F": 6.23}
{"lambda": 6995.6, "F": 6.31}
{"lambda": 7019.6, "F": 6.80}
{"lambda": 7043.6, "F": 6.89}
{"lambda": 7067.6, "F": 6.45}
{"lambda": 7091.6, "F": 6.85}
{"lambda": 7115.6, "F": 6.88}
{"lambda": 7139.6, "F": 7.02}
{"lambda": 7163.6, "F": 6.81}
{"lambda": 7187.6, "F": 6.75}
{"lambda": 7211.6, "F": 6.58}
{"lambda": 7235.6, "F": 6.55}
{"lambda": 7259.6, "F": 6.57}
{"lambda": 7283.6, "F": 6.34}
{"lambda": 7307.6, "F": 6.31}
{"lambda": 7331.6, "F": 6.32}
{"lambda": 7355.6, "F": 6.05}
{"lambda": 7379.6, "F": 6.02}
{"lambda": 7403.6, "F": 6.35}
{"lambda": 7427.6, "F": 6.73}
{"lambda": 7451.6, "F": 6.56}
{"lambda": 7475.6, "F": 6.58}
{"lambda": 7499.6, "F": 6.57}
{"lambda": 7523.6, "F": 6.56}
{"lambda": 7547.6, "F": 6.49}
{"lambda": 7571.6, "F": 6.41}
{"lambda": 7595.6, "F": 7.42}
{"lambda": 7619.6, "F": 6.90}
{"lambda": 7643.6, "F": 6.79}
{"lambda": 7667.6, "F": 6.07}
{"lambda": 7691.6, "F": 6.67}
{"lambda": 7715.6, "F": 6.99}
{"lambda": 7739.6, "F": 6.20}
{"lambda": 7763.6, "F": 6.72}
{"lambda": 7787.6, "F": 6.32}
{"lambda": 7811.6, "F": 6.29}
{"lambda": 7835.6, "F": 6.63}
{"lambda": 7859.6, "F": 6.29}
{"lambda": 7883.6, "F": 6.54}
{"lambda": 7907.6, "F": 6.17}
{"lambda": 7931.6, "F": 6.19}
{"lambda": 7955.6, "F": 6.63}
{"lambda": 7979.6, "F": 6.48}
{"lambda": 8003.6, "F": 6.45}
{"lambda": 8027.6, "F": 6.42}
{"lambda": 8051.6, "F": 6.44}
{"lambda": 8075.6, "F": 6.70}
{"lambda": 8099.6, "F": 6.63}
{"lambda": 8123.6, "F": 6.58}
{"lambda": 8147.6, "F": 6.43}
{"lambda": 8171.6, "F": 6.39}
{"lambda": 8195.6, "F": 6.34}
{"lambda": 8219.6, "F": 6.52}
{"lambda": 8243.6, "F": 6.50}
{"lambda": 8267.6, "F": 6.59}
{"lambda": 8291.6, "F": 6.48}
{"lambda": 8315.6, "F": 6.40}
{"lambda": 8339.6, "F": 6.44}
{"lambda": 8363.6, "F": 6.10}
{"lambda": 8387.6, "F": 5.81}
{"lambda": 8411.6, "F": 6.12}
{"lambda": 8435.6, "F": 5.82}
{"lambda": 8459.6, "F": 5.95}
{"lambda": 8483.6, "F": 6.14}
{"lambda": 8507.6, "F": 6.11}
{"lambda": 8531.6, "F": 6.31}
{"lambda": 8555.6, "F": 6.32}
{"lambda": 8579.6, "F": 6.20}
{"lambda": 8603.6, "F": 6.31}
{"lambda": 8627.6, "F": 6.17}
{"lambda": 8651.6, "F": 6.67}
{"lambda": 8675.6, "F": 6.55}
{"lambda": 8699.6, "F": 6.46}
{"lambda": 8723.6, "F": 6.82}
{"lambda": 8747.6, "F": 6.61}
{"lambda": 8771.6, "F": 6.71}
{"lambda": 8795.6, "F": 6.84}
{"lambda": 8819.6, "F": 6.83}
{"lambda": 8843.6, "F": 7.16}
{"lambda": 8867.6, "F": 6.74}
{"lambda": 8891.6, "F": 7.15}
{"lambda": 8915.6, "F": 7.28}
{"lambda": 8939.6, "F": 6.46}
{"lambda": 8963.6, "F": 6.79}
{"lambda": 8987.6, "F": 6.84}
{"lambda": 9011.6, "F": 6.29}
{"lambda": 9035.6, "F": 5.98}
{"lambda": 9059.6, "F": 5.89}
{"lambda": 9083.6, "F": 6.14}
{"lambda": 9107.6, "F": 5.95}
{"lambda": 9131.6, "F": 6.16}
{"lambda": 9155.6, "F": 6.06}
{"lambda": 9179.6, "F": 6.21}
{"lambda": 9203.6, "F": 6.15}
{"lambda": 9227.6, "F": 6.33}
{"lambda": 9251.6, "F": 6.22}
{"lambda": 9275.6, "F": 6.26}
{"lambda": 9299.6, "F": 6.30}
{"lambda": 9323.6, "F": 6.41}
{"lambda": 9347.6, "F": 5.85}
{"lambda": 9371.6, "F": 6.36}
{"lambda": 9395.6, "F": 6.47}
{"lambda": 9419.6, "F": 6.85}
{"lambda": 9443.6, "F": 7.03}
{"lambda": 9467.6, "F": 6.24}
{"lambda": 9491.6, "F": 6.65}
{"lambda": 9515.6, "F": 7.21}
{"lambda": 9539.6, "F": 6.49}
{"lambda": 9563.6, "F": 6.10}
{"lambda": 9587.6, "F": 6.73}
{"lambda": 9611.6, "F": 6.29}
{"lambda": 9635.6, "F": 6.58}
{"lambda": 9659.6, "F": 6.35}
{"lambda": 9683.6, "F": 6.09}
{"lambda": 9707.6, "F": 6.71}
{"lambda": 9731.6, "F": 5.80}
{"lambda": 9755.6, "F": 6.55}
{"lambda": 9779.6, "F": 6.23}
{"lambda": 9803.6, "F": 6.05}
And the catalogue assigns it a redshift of 0.18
